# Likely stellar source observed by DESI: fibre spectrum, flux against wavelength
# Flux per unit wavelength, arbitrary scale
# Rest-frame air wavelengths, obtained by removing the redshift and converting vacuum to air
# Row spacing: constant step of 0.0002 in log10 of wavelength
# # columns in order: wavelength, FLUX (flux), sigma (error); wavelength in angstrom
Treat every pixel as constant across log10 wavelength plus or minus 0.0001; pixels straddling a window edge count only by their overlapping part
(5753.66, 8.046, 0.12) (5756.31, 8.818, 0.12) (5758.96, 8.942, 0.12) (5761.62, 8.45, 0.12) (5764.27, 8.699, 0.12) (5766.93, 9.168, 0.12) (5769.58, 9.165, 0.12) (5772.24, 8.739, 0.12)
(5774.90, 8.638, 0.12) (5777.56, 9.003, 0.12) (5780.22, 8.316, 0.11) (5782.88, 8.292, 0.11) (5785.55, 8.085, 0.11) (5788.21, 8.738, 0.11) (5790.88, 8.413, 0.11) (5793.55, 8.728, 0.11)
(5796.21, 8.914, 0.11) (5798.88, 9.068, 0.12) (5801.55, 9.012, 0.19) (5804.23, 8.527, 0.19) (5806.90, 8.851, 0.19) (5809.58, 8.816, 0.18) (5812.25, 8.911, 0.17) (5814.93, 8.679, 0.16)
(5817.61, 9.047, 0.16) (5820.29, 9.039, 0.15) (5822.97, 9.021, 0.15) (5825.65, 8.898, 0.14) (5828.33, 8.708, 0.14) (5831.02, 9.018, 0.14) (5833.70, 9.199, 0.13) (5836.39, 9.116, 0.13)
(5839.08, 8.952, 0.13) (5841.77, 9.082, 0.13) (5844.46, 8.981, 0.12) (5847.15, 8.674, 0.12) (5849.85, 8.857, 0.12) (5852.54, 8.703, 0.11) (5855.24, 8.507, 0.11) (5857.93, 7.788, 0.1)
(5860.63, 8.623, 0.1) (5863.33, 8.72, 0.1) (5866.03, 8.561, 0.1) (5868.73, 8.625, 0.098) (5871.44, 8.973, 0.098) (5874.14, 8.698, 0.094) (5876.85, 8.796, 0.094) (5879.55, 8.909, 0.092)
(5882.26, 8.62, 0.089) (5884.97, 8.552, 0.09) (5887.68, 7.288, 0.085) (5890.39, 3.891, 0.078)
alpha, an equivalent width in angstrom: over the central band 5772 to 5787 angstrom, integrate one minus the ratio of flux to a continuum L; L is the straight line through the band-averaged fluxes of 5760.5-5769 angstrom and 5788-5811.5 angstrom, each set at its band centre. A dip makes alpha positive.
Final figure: 0.5 angstrom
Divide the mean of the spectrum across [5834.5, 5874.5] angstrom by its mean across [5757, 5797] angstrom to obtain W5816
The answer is 1.01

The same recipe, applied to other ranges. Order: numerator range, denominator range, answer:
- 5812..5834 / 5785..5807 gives 1.03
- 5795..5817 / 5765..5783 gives 1.01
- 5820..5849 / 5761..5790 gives 1.03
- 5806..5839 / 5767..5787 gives 1.03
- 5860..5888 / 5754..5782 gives 0.98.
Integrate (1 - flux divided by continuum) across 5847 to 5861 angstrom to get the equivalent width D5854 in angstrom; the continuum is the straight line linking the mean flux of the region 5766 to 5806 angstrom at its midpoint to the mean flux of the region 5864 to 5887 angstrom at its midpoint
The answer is 0.3 angstrom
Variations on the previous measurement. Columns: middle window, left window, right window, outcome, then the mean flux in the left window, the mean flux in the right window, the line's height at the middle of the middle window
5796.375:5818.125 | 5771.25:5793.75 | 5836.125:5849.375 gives -0.4 angstrom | 8.54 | 8.94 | 8.7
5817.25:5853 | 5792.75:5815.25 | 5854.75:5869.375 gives -1.3 angstrom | 8.84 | 8.47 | 8.64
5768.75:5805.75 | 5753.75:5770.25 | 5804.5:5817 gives 0.5 angstrom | 8.8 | 8.8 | 8.8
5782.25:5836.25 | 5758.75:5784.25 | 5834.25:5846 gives 0.5 angstrom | 8.73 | 9.04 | 8.9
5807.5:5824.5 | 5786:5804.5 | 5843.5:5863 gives -0.4 angstrom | 8.75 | 8.59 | 8.69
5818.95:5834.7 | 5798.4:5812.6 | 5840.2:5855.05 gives -0.2 angstrom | 8.85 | 8.83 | 8.84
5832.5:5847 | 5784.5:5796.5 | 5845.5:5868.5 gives -0.8 angstrom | 8.56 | 8.56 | 8.56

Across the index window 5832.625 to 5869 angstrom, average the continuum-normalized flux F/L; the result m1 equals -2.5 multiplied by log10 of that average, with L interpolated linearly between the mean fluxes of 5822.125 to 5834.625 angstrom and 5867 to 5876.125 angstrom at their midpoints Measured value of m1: 0.01 mag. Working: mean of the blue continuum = 8.96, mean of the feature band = 8.74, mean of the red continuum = 8.75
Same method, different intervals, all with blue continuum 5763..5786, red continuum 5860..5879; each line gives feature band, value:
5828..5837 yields -0.04 mag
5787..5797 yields 0.00 mag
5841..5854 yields -0.02 mag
